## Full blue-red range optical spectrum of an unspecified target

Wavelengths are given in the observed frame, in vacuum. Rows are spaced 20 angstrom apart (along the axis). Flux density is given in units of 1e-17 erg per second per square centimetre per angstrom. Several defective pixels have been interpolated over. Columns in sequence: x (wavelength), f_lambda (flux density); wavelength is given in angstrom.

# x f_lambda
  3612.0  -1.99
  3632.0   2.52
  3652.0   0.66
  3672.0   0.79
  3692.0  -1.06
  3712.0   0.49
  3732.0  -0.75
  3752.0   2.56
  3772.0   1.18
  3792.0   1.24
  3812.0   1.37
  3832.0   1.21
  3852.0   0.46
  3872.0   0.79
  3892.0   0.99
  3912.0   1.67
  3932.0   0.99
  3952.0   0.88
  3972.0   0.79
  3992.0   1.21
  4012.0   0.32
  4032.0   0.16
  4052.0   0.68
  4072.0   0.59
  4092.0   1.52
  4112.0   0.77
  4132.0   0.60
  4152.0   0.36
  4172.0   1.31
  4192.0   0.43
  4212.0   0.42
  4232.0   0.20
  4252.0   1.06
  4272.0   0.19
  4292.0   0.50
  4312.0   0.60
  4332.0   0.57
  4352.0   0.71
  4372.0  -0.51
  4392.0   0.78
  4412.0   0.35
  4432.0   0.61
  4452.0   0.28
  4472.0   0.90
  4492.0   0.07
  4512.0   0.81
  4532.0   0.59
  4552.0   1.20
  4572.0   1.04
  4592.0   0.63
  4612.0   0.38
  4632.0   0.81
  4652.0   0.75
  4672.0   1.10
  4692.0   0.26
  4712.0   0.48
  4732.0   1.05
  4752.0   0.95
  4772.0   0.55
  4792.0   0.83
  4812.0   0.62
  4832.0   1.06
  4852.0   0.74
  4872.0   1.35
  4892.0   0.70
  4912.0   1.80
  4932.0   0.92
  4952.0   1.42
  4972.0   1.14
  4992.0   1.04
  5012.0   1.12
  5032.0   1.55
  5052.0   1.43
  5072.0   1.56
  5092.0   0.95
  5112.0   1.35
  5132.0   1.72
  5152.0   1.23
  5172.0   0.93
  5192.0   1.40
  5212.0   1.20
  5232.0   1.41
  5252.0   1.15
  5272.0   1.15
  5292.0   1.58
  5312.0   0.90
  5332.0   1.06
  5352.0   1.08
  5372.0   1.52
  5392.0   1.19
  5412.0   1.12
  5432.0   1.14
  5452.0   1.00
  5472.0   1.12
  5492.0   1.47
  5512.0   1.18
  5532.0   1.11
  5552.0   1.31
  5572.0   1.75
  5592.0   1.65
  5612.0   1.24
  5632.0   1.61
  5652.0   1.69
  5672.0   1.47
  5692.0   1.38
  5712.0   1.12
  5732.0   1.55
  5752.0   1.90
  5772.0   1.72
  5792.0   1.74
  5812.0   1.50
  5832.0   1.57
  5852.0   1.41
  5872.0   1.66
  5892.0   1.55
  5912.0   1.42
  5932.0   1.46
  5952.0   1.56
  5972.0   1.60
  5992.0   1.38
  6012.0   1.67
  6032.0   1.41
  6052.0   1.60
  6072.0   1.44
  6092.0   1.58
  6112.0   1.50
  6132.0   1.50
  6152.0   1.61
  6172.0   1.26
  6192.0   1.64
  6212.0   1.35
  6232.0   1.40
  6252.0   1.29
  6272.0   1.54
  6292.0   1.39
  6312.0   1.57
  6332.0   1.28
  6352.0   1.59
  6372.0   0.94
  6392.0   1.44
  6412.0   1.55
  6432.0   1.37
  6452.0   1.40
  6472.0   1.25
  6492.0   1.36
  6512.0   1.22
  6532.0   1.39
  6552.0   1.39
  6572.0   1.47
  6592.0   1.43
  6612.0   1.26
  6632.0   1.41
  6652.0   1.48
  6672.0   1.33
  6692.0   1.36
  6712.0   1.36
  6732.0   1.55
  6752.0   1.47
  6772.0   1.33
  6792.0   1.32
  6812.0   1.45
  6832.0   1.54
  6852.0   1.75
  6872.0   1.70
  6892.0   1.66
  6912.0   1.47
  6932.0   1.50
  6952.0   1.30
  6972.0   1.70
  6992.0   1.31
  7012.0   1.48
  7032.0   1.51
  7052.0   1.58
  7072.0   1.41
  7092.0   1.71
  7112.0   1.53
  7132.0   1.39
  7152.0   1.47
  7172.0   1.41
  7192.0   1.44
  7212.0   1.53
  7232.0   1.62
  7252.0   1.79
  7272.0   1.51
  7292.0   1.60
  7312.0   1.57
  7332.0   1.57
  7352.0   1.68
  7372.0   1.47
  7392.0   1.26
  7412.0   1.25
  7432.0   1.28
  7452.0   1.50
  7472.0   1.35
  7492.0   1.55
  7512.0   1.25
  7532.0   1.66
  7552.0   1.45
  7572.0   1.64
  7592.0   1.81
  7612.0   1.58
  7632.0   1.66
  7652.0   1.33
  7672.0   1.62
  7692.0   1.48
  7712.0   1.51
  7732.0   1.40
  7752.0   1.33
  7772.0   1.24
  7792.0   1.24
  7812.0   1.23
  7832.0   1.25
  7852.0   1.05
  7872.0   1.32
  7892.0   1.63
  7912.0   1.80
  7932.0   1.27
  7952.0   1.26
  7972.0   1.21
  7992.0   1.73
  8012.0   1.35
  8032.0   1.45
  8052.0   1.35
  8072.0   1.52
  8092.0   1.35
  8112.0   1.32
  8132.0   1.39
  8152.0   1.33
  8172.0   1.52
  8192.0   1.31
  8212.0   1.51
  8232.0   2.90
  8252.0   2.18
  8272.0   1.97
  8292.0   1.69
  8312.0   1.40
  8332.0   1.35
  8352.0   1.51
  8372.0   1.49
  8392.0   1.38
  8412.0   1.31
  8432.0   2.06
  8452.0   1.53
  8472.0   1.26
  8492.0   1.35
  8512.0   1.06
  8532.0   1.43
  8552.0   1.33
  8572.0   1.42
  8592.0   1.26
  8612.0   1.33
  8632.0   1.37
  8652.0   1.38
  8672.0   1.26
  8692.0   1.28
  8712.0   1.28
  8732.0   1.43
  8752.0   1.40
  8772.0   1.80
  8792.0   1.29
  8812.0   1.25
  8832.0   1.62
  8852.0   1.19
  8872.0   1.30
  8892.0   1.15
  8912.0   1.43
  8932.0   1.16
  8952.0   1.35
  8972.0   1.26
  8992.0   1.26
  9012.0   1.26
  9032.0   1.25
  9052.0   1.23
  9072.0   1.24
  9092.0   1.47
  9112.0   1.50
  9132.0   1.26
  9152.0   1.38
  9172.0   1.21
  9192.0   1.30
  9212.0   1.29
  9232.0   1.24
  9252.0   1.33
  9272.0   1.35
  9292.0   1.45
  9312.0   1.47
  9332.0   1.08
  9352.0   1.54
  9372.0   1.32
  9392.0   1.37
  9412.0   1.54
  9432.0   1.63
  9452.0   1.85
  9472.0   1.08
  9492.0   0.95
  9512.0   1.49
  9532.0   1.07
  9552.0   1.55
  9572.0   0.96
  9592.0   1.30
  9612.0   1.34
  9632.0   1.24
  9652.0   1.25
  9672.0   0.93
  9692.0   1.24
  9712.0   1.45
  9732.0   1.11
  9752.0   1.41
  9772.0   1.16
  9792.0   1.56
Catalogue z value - 0.26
